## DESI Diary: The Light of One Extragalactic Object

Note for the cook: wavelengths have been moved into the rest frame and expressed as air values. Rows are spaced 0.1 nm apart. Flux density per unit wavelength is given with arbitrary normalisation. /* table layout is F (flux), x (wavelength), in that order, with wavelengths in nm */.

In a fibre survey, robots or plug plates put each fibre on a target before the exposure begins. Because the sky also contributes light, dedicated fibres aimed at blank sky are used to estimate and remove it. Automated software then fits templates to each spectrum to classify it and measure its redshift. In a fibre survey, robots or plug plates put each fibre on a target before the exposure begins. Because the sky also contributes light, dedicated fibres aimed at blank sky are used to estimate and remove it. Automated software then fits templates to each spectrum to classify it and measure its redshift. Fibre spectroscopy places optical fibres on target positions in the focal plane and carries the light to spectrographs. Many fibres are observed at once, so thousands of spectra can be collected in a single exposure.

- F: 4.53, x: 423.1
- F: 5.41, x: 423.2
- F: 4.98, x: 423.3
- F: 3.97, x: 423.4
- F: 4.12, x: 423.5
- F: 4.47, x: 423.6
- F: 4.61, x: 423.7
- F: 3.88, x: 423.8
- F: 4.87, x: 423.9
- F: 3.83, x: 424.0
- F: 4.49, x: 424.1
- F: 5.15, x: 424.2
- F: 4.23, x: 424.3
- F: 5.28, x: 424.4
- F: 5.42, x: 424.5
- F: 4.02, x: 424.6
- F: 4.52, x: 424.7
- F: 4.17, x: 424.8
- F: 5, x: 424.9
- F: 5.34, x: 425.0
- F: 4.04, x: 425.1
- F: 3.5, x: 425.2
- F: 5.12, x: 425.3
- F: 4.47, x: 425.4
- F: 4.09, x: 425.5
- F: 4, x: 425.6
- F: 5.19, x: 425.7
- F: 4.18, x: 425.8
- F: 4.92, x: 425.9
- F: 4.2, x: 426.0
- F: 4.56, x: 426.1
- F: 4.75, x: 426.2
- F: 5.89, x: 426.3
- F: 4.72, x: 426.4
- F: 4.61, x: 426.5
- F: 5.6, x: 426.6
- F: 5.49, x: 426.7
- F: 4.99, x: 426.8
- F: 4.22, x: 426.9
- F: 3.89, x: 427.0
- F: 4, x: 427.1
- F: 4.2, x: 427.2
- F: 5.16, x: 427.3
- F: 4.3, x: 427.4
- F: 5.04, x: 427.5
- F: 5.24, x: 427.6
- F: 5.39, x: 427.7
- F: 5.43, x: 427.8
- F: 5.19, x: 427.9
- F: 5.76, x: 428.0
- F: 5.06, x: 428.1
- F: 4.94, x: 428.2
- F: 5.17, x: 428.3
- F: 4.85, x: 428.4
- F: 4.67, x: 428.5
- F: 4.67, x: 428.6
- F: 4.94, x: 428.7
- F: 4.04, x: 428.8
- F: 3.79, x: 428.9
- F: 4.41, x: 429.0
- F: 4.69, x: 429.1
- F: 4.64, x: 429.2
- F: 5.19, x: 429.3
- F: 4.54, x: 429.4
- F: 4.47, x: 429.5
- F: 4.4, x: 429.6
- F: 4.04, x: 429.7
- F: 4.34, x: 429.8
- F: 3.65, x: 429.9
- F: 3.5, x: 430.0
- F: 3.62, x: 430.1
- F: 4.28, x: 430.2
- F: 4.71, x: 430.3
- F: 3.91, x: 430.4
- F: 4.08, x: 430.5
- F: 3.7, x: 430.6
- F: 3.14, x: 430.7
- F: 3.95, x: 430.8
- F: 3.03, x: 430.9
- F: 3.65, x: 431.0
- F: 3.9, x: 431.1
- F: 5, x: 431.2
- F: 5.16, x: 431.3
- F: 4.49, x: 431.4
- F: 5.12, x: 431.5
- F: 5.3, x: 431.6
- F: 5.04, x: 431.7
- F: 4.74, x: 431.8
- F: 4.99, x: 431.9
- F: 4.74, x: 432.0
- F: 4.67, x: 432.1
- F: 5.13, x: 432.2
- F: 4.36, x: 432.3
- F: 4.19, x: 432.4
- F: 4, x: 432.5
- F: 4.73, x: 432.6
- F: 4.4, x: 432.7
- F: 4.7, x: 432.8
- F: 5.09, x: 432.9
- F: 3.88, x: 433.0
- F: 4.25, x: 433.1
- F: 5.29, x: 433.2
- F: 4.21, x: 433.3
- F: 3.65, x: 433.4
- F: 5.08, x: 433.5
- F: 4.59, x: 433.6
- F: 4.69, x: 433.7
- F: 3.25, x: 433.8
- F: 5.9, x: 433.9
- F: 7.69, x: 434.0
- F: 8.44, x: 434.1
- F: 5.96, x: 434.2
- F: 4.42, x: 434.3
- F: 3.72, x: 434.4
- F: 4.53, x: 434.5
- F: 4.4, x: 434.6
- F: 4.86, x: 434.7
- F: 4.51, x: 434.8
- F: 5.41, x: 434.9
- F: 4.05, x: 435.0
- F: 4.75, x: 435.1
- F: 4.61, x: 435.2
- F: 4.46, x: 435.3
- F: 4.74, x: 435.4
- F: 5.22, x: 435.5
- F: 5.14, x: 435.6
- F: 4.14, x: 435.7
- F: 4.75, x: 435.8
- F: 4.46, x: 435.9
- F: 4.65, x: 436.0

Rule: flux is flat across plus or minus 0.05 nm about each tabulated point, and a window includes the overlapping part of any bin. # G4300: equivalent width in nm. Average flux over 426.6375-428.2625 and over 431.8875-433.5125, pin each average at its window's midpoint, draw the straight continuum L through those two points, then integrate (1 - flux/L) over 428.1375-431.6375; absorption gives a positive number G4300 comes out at 0.29 nm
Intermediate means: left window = 4.9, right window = 4.53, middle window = 4.34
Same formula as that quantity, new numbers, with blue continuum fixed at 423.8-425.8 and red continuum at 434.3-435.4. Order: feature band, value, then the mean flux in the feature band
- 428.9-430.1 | 0.06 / 4.3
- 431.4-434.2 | -0.23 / 4.91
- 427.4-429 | -0.13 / 4.91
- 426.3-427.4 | -0.05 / 4.73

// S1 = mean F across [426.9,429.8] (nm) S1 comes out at 4.7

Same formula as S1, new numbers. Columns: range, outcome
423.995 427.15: 4.63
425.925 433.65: 4.56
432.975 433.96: 4.53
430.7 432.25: 4.55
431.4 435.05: 4.83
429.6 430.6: 4.02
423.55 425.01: 4.6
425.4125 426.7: 4.75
